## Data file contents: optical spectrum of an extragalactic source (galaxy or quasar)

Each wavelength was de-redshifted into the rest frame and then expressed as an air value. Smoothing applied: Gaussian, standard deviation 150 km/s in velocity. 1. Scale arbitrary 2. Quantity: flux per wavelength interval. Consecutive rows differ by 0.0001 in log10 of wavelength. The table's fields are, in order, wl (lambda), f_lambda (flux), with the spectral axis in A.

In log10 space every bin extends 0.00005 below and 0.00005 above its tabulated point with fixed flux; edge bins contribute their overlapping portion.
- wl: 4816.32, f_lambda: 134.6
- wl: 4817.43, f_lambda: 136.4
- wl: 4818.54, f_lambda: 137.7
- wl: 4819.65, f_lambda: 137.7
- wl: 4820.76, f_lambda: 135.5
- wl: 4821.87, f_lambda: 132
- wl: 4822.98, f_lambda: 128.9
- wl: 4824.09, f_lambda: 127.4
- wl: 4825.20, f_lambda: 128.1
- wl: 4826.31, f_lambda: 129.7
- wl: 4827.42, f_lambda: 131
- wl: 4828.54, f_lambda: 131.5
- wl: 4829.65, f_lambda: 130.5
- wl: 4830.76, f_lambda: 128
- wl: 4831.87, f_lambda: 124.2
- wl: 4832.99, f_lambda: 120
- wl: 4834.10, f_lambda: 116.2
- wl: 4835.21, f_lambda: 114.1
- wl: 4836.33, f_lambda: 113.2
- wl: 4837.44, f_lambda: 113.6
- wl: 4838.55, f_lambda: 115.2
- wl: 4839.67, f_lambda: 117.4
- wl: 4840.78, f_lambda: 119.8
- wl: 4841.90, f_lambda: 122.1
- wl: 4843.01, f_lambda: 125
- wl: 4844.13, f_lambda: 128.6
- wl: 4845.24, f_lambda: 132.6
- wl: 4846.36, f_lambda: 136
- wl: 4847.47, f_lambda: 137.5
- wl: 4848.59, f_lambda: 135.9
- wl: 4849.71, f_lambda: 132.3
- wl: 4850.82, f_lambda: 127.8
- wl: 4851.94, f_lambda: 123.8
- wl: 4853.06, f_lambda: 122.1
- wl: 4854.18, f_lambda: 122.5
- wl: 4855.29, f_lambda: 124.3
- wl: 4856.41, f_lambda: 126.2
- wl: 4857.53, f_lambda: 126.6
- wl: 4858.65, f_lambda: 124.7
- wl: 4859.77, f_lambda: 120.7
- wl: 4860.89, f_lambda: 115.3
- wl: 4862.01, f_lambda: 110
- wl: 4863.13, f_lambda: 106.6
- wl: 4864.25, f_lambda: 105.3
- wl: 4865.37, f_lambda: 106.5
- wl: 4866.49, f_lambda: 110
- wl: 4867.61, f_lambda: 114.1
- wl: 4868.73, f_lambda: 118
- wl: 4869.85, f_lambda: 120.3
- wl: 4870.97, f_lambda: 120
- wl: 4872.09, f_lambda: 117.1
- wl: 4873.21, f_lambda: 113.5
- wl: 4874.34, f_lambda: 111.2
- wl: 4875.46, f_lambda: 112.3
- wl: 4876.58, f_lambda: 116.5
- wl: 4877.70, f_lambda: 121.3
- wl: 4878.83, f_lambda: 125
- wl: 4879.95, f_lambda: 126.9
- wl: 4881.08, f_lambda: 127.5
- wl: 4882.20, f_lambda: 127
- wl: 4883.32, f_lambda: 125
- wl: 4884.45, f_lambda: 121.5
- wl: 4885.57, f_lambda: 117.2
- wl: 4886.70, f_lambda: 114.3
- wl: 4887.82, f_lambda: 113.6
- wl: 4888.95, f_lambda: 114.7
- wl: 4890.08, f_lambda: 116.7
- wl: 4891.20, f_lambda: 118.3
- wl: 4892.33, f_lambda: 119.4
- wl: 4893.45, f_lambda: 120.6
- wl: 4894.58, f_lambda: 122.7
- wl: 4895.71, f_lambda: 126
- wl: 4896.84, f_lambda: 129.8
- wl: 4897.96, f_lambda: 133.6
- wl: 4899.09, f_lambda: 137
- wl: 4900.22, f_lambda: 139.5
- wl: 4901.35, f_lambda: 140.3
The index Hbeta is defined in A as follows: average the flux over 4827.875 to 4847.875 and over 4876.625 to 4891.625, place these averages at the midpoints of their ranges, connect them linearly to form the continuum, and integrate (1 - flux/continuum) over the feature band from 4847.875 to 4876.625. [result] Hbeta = 0.77 A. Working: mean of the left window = 124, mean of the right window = 121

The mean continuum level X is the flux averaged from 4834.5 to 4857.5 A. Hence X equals 125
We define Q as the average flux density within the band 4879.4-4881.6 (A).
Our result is 127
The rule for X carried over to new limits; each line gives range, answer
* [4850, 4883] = 119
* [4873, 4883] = 120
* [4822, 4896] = 121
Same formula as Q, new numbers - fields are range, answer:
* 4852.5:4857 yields 124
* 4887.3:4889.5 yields 114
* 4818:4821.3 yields 137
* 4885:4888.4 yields 115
